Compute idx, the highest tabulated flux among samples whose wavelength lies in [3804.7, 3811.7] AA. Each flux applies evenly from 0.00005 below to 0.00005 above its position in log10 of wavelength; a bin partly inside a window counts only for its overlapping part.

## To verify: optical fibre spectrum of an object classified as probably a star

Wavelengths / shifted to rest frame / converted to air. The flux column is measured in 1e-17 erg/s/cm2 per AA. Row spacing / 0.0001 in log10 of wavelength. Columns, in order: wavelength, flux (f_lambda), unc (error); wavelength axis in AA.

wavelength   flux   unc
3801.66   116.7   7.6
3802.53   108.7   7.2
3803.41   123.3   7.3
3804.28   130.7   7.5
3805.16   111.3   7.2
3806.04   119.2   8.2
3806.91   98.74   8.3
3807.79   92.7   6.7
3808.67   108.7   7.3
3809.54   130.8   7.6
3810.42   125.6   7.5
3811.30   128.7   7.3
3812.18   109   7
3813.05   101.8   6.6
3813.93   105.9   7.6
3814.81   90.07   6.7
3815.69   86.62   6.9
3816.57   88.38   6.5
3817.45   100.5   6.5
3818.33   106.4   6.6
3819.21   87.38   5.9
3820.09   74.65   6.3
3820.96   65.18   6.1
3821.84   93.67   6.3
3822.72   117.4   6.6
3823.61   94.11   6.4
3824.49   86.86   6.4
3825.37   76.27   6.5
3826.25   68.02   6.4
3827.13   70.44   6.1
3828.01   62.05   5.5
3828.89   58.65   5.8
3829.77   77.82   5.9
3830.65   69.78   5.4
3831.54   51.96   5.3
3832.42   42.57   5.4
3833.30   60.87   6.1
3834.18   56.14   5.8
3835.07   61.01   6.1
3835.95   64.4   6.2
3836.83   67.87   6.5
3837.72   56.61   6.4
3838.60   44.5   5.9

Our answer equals 130.8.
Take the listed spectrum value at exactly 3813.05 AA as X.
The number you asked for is 101.8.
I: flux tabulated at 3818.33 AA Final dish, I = 106.4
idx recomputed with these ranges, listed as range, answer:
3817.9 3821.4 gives 106.4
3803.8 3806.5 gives 130.7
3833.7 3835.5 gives 61.01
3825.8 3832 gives 77.82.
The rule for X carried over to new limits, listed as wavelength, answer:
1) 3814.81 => 90.07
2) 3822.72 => 117.4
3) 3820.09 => 74.65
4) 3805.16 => 111.3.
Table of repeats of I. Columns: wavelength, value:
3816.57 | 88.38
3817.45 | 100.5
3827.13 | 70.44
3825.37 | 76.27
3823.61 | 94.11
